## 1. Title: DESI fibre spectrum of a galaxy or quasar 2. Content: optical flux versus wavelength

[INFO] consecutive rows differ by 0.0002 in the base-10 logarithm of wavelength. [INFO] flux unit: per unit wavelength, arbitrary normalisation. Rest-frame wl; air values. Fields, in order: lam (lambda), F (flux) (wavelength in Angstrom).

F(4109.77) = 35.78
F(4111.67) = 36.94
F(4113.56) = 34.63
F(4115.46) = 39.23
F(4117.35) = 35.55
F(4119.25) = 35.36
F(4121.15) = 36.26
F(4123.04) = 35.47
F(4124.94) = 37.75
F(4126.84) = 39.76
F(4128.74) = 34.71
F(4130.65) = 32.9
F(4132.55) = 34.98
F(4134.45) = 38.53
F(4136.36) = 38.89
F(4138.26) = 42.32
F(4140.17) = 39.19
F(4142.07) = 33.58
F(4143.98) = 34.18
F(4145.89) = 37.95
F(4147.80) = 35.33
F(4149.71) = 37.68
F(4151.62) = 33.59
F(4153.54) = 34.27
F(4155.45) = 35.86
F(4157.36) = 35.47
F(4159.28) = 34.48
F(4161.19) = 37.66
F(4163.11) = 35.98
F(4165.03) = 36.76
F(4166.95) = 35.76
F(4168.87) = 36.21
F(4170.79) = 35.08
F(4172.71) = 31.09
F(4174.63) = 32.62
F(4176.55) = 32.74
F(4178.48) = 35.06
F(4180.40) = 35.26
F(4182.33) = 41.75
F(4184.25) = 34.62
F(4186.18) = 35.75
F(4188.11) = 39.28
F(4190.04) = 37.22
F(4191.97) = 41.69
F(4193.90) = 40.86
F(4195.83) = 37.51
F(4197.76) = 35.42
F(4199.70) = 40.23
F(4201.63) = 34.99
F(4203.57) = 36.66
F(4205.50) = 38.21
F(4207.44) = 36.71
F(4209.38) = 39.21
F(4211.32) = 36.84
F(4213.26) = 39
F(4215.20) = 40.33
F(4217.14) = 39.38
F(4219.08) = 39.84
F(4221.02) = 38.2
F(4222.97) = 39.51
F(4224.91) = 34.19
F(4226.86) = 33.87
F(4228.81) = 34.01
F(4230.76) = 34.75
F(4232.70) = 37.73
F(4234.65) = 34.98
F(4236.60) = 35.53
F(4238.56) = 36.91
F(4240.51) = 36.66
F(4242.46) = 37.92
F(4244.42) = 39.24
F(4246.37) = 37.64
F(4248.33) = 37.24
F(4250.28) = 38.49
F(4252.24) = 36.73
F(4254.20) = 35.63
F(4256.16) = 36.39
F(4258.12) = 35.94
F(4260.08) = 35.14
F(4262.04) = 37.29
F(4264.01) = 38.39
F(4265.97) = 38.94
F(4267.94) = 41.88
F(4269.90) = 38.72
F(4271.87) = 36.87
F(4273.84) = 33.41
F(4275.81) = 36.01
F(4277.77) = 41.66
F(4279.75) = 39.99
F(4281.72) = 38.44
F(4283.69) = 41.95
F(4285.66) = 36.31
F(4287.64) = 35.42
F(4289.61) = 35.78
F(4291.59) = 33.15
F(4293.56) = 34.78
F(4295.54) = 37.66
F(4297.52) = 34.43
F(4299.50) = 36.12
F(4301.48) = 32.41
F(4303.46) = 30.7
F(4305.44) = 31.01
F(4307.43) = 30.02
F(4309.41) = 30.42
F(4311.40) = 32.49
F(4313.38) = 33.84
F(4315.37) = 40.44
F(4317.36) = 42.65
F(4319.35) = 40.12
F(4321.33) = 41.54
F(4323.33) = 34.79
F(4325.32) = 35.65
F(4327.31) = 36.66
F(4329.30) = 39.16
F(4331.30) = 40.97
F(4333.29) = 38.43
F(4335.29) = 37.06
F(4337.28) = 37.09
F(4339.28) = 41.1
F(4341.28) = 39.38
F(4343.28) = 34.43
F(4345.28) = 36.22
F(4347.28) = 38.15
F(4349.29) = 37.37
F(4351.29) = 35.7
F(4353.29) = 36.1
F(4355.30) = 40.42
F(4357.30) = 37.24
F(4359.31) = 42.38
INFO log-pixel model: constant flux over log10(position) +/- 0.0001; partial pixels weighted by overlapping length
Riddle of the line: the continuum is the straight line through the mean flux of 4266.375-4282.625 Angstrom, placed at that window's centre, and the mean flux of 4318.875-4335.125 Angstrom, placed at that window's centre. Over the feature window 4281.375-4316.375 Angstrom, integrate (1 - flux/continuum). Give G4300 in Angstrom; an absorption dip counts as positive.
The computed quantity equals 3.3 Angstrom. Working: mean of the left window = 38.4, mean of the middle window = 34.7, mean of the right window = 38.3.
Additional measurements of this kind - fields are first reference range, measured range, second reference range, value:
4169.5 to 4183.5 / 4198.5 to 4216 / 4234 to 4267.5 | -1.1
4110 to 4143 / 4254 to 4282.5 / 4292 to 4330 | -1.5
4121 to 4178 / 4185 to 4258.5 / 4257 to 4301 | -1.6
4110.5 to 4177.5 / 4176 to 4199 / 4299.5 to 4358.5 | -0.8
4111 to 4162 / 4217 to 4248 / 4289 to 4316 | -1.8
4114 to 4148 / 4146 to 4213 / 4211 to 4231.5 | 1.1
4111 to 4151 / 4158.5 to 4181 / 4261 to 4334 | 1.1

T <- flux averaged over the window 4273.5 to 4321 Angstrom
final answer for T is 35.9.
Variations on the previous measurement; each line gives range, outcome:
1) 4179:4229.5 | 37.7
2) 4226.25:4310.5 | 36.2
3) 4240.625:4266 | 37.2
